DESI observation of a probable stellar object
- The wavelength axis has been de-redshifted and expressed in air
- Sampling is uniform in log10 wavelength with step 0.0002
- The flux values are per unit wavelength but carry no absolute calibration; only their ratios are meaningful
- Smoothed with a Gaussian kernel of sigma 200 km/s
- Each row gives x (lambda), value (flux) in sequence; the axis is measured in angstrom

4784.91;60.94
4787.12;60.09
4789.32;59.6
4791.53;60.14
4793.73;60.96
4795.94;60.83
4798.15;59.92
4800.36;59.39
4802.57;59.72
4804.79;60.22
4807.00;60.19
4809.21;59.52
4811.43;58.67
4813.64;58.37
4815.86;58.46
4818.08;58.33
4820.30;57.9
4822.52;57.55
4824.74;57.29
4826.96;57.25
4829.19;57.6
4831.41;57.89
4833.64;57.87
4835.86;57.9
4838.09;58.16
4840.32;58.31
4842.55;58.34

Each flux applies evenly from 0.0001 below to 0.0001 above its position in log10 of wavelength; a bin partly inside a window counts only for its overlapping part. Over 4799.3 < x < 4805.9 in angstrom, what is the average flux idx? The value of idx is 59.7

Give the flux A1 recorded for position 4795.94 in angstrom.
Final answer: 60.83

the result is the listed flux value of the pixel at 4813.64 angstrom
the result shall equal 58.37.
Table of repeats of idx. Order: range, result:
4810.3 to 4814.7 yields 58.5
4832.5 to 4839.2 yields 58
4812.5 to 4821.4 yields 58.3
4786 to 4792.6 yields 59.9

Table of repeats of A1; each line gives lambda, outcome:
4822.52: 57.55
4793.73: 60.96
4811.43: 58.67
